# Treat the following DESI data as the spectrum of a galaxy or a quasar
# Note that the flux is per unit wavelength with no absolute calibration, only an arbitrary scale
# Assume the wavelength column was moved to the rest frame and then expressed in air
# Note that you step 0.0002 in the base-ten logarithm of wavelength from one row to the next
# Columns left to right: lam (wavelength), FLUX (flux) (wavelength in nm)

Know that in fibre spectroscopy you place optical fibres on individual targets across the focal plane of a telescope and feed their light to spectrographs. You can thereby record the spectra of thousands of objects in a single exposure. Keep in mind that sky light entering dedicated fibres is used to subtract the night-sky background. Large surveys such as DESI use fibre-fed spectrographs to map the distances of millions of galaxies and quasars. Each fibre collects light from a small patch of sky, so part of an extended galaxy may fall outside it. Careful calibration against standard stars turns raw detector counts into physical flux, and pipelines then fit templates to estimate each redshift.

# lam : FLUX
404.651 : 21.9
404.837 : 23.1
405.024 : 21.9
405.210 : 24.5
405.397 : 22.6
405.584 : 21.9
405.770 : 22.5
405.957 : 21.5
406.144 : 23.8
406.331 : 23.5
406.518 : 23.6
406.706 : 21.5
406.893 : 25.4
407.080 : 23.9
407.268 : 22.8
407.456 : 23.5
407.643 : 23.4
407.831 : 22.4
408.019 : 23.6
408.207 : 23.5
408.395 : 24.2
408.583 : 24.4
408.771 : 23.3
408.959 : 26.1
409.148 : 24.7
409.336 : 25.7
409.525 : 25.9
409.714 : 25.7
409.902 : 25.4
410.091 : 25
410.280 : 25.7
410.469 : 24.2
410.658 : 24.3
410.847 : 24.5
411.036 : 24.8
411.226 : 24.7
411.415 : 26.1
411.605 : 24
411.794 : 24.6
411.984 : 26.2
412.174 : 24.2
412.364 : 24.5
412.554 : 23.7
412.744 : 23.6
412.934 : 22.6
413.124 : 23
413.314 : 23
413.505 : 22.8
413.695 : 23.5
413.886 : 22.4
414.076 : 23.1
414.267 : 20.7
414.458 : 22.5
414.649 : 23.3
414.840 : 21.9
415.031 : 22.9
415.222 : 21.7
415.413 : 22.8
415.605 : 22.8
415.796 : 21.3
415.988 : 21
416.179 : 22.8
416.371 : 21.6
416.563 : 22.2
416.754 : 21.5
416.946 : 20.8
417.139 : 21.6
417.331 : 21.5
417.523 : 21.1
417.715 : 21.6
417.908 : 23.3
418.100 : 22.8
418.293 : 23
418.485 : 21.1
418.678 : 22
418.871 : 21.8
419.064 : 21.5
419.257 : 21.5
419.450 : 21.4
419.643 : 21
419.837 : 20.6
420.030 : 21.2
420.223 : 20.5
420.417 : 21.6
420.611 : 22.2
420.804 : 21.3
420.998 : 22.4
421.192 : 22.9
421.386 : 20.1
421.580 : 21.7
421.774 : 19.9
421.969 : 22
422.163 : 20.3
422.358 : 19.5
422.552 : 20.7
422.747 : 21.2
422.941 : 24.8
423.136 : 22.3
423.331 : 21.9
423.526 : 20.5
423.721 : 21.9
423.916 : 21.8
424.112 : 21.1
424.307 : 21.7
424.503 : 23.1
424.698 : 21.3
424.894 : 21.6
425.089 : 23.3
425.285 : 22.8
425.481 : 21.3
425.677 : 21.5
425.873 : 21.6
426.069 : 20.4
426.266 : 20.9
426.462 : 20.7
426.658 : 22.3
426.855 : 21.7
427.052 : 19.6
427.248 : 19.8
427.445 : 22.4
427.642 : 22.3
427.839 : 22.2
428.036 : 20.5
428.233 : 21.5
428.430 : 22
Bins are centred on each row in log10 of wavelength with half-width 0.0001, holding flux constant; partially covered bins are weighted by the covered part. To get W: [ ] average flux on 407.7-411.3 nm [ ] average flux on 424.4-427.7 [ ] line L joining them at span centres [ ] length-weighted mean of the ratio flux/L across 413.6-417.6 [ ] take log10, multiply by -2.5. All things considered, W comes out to 0.069 mag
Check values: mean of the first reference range 24.6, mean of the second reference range 21.6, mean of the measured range 22.1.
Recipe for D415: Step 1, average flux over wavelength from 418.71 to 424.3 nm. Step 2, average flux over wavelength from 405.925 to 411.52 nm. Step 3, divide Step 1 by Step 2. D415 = 0.88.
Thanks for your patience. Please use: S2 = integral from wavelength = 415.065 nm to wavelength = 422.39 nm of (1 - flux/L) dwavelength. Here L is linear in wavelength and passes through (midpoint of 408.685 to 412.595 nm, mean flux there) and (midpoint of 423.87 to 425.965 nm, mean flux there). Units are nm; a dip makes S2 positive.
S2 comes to 0.51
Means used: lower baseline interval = 24.9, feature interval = 21.6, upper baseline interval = 21.9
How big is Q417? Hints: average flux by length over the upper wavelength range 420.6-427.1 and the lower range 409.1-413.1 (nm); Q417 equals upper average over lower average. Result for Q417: 0.9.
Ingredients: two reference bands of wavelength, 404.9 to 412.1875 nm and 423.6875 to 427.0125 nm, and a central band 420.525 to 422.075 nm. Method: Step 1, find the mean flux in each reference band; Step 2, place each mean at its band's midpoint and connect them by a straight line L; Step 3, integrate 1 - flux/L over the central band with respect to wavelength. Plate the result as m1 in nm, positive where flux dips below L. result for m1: 0.05 nm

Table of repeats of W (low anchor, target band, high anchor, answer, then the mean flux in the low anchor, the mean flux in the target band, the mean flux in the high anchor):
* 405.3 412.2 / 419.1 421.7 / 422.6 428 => 0.05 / 24.1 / 21.4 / 21.7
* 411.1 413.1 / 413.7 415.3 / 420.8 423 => 0.06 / 24.4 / 22.4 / 21.3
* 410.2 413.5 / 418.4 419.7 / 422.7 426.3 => 0.07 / 24.3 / 21.5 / 21.9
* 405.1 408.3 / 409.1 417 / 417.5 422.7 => -0.05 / 23.2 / 23.5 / 21.4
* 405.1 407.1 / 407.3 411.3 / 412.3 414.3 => -0.06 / 23.1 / 24.5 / 23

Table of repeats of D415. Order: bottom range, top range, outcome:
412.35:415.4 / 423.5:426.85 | 0.95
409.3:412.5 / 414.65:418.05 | 0.88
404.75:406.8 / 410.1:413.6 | 1.07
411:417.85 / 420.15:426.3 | 0.95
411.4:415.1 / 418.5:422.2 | 0.91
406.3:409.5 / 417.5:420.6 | 0.91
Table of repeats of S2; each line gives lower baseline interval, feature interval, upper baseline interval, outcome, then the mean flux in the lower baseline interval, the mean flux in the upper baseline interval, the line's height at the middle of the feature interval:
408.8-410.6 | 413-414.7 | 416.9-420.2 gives 0.06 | 25.3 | 21.6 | 23.6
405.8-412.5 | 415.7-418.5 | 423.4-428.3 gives 0.14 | 24.3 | 21.5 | 23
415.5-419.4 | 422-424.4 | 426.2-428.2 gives 0.00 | 21.8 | 21.3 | 21.5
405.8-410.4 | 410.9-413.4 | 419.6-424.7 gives -0.10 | 24.1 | 21.5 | 23.3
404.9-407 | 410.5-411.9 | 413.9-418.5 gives -0.14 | 23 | 22.1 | 22.5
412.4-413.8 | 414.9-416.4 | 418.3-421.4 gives 0.03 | 23.2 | 21.5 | 22.6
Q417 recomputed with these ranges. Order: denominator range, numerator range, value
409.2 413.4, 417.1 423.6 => 0.88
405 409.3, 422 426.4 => 0.92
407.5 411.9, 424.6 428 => 0.87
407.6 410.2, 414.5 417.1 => 0.90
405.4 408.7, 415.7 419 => 0.94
